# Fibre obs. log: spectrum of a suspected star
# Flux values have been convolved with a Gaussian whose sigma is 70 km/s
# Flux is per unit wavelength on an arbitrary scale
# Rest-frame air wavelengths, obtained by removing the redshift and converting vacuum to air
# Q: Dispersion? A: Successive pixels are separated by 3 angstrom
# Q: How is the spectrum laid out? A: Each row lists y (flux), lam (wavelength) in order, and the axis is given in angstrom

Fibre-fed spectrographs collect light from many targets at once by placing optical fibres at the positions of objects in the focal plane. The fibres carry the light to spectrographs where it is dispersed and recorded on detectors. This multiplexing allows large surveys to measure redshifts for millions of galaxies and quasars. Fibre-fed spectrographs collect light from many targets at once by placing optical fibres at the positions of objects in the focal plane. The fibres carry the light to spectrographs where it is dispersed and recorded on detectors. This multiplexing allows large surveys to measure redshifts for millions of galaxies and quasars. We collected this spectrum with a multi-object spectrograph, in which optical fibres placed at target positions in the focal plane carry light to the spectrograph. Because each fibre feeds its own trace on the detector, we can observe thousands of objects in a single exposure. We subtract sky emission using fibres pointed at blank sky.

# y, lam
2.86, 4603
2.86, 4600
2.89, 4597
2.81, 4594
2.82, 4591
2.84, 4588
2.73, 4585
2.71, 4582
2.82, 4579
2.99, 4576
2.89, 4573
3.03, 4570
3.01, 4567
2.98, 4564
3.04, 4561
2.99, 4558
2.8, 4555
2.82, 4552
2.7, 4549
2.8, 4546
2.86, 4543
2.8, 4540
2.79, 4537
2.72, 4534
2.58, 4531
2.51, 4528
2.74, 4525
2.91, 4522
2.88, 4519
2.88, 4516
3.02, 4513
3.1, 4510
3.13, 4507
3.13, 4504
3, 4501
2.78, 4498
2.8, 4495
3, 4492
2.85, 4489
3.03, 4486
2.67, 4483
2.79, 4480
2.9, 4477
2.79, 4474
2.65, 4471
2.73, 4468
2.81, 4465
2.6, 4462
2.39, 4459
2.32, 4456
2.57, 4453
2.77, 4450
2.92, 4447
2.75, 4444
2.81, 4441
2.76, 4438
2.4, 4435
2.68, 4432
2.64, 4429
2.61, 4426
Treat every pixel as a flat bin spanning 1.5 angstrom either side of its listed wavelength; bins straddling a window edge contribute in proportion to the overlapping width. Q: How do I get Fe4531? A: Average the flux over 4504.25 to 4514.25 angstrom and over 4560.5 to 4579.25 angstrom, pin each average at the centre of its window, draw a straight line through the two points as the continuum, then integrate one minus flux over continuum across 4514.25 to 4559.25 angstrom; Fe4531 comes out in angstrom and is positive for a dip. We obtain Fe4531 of 3.7 angstrom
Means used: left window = 3.09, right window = 2.97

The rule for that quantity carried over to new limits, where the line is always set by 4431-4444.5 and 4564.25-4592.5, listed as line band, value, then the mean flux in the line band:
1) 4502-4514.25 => -1.40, 3.09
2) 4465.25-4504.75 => -1.53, 2.85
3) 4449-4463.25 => 0.95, 2.52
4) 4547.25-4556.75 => 0.20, 2.78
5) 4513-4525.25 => -0.41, 2.88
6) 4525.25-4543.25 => 0.71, 2.7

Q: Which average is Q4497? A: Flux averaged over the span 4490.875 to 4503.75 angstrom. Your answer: 2.91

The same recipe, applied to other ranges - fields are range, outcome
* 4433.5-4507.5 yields 2.77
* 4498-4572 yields 2.88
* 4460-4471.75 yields 2.69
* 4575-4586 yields 2.81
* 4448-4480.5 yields 2.67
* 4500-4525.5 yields 2.99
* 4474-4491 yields 2.85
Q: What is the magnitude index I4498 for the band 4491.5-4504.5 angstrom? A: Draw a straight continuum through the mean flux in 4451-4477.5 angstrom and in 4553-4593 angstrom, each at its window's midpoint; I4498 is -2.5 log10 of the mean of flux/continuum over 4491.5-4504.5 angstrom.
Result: -0.081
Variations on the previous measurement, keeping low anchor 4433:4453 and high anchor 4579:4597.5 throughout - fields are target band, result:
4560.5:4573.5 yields -0.08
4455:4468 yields 0.07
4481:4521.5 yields -0.07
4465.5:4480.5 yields -0.01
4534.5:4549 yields -0.01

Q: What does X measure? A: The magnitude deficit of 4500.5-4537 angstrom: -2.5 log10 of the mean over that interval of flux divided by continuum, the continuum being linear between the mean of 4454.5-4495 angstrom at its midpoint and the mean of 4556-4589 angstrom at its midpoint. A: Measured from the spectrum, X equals -0.02 mag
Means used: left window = 2.74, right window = 2.91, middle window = 2.88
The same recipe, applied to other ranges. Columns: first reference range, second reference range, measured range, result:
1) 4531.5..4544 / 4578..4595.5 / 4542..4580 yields -0.047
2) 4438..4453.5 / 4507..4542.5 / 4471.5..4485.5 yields 0.001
